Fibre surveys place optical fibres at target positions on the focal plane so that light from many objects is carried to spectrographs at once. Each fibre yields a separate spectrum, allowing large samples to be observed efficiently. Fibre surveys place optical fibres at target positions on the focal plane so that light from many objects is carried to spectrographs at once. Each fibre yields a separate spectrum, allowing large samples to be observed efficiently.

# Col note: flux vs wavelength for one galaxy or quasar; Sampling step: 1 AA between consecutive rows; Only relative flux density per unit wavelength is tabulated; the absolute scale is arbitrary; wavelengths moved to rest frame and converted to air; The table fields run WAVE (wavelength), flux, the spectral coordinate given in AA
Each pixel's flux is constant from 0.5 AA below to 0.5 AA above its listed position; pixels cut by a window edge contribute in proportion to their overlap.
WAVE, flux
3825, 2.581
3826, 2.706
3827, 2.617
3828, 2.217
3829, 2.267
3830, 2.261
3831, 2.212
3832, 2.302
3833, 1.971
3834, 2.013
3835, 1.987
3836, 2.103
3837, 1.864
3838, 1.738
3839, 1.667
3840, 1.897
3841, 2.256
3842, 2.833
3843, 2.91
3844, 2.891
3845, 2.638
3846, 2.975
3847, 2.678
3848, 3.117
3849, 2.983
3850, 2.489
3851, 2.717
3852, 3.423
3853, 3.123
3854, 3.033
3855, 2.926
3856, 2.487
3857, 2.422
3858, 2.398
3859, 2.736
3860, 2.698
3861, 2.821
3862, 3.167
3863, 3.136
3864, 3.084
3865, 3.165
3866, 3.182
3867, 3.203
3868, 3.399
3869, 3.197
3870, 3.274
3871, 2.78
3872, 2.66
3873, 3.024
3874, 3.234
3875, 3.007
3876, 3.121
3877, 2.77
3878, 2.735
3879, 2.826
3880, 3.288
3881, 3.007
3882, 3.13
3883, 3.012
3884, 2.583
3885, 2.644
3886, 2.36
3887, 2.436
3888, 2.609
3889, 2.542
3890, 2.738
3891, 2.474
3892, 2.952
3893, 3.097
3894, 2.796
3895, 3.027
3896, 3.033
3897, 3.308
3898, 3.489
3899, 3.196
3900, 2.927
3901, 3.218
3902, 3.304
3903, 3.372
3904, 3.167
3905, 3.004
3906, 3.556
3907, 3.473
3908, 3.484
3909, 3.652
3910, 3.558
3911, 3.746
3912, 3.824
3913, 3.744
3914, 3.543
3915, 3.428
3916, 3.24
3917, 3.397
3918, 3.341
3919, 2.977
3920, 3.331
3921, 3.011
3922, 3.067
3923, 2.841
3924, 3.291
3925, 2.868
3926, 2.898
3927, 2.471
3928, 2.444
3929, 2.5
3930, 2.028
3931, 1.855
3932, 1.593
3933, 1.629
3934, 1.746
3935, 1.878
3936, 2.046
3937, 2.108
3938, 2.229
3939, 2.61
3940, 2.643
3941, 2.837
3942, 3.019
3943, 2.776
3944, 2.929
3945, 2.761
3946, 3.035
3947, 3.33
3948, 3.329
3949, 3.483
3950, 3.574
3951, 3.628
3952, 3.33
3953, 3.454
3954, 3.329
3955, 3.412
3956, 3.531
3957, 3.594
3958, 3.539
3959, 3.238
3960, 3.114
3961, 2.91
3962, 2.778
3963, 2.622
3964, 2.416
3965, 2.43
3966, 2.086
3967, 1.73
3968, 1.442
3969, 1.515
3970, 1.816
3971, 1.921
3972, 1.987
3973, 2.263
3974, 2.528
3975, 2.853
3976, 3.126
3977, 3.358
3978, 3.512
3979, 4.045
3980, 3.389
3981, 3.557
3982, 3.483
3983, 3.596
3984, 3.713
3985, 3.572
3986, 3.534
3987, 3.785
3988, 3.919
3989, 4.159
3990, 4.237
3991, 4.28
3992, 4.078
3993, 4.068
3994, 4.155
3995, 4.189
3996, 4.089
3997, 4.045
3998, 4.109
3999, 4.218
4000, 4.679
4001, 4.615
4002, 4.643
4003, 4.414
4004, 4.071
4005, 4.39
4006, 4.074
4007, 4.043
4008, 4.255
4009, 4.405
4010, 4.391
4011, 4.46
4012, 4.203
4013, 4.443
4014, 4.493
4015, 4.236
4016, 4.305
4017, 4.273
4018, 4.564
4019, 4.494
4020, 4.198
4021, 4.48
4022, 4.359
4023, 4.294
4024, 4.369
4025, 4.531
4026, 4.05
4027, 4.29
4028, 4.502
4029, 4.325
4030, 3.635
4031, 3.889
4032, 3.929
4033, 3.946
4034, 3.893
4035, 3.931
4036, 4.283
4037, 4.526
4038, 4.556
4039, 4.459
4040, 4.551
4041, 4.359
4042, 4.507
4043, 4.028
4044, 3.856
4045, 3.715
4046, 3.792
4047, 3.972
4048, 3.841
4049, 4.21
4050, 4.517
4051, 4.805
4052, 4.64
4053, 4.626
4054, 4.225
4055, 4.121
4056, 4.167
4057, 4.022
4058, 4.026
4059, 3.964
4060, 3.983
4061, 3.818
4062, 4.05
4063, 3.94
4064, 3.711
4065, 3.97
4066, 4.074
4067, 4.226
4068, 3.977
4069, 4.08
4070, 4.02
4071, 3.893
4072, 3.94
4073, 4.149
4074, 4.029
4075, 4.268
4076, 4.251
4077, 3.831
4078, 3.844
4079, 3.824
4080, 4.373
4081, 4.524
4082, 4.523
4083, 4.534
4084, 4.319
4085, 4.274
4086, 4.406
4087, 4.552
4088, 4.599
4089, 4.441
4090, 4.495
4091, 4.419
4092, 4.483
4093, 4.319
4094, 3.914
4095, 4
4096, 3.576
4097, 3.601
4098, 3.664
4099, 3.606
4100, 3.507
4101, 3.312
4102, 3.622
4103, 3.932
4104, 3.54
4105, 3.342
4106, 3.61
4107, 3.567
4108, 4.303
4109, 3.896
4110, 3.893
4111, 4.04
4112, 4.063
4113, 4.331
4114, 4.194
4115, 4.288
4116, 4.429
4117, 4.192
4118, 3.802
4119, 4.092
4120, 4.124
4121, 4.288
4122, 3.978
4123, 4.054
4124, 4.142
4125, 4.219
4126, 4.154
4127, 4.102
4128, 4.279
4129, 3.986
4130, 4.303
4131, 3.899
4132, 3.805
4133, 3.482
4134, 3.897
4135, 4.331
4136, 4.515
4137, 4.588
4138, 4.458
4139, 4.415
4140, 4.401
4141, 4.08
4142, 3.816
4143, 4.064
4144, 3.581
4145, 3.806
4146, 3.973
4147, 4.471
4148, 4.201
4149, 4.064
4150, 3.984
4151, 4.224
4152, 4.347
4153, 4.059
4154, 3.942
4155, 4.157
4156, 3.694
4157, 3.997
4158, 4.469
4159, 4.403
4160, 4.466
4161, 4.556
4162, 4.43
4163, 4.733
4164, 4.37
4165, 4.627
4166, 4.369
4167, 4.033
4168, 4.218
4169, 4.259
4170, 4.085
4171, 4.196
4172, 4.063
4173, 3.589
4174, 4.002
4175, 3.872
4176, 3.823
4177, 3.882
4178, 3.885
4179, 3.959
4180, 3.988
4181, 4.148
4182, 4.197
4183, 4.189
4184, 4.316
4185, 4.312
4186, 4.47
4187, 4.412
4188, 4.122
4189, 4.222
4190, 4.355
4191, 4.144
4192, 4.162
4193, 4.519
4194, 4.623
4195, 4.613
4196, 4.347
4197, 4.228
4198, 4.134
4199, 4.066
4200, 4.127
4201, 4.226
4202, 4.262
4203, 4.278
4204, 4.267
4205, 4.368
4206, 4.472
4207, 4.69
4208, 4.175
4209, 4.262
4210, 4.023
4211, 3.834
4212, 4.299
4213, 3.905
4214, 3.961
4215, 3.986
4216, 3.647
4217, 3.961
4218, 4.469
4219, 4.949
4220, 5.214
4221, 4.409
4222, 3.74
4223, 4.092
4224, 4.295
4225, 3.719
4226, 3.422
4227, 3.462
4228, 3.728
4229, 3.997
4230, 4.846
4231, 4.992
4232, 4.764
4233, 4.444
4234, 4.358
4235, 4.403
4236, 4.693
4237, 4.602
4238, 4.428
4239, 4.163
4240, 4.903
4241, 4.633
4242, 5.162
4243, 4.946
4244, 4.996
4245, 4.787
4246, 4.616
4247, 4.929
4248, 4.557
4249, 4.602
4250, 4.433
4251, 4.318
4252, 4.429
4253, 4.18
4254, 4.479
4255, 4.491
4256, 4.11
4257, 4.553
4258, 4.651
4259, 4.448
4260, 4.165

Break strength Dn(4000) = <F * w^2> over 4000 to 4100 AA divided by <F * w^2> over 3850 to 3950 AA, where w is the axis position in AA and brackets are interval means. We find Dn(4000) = 1.5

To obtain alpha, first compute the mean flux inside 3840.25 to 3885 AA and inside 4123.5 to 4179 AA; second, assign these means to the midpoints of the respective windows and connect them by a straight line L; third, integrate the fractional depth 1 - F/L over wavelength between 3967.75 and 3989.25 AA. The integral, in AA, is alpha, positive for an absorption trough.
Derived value 2.25 AA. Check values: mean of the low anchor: 2.91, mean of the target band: 3.05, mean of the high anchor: 4.14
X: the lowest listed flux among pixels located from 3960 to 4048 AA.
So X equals 1.442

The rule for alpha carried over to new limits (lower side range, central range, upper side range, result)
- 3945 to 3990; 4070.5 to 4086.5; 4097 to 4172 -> -1.9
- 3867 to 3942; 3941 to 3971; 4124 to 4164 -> 2.8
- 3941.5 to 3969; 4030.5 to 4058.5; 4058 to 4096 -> -2.6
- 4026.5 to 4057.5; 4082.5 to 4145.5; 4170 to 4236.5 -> 2.1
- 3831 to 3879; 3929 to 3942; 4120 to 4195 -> 4.0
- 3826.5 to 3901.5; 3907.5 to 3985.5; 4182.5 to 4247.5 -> 5.3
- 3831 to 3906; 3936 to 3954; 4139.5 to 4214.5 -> 0.9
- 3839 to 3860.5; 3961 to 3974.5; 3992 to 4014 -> 6.1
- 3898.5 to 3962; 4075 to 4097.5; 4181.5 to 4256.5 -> -3.0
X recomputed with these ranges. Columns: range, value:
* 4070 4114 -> 3.312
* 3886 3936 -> 1.593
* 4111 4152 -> 3.482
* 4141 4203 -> 3.581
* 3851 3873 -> 2.398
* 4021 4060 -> 3.635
